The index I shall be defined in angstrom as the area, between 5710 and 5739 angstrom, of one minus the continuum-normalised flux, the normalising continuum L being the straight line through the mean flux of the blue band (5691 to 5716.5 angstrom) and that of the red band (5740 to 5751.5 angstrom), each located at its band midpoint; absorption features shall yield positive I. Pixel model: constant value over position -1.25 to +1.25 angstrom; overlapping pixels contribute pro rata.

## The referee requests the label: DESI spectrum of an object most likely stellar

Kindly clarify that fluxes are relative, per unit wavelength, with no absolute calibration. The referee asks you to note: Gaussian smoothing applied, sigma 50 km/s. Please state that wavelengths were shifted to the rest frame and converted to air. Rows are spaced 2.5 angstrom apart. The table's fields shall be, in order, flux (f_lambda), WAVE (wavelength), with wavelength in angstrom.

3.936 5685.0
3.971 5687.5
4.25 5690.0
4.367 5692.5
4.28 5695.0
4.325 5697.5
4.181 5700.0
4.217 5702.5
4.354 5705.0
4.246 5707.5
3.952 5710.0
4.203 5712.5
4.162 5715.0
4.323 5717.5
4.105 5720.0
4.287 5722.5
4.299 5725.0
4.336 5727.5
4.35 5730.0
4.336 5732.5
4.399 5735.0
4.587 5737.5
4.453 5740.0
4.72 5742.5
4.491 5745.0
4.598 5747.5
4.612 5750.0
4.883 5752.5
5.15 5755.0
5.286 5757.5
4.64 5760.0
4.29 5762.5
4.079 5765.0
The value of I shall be 0.8 angstrom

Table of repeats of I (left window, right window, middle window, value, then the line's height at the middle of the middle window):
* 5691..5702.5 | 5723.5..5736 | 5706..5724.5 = 0.54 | 4.31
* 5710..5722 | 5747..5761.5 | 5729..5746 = 0.32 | 4.56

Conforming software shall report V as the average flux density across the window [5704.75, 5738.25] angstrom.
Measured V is 4.27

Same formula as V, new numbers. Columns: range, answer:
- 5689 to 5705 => 4.28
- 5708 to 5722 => 4.16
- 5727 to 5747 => 4.47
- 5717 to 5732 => 4.28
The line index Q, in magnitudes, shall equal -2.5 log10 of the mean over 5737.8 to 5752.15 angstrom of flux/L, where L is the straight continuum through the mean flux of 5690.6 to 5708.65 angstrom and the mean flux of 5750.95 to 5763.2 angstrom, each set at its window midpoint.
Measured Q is 0.035 mag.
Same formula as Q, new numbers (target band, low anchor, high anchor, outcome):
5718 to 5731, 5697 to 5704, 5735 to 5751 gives 0.036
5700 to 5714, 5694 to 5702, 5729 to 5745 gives 0.029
